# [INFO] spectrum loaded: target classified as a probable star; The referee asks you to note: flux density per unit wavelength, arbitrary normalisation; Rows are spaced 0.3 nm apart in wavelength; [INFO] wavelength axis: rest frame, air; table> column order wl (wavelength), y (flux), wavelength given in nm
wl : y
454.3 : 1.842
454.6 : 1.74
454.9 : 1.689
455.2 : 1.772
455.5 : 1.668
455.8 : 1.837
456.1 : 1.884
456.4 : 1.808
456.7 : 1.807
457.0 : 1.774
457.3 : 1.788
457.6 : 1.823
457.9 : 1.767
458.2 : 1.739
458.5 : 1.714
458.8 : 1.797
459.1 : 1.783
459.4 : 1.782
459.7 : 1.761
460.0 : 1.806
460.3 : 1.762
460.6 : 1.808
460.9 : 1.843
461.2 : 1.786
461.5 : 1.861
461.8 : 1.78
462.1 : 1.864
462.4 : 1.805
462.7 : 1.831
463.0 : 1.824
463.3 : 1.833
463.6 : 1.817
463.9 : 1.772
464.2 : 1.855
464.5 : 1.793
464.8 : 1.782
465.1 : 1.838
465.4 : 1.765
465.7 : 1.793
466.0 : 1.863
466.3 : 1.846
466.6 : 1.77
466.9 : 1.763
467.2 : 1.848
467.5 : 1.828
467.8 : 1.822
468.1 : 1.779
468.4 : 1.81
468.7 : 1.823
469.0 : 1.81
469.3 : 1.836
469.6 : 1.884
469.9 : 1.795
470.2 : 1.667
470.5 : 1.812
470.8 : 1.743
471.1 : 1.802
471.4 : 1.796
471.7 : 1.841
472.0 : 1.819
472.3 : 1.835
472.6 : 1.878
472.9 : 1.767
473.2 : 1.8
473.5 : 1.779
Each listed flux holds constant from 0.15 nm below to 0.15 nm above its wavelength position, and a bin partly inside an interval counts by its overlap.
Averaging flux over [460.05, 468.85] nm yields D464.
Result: 1.81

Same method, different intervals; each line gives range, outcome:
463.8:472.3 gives 1.81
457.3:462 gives 1.79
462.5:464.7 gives 1.82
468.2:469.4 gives 1.82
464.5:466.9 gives 1.8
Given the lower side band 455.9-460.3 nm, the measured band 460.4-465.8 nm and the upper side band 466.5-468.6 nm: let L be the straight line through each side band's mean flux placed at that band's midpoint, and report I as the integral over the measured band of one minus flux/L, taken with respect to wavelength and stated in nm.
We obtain -0.05 nm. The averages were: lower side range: 1.79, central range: 1.81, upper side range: 1.8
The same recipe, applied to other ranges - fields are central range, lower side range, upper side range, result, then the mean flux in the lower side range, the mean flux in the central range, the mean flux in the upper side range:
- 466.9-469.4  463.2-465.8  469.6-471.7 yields -0.03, 1.81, 1.82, 1.78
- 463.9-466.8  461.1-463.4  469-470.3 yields 0.01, 1.82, 1.81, 1.8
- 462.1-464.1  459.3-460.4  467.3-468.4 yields -0.03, 1.78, 1.82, 1.81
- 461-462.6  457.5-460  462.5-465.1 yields -0.02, 1.77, 1.82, 1.81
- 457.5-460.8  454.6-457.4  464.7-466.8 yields 0.02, 1.78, 1.78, 1.81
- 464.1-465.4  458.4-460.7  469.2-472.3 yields -0.02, 1.78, 1.81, 1.8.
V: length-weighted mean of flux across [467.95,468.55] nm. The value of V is 1.79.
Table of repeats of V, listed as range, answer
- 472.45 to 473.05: 1.82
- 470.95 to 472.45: 1.82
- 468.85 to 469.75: 1.84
